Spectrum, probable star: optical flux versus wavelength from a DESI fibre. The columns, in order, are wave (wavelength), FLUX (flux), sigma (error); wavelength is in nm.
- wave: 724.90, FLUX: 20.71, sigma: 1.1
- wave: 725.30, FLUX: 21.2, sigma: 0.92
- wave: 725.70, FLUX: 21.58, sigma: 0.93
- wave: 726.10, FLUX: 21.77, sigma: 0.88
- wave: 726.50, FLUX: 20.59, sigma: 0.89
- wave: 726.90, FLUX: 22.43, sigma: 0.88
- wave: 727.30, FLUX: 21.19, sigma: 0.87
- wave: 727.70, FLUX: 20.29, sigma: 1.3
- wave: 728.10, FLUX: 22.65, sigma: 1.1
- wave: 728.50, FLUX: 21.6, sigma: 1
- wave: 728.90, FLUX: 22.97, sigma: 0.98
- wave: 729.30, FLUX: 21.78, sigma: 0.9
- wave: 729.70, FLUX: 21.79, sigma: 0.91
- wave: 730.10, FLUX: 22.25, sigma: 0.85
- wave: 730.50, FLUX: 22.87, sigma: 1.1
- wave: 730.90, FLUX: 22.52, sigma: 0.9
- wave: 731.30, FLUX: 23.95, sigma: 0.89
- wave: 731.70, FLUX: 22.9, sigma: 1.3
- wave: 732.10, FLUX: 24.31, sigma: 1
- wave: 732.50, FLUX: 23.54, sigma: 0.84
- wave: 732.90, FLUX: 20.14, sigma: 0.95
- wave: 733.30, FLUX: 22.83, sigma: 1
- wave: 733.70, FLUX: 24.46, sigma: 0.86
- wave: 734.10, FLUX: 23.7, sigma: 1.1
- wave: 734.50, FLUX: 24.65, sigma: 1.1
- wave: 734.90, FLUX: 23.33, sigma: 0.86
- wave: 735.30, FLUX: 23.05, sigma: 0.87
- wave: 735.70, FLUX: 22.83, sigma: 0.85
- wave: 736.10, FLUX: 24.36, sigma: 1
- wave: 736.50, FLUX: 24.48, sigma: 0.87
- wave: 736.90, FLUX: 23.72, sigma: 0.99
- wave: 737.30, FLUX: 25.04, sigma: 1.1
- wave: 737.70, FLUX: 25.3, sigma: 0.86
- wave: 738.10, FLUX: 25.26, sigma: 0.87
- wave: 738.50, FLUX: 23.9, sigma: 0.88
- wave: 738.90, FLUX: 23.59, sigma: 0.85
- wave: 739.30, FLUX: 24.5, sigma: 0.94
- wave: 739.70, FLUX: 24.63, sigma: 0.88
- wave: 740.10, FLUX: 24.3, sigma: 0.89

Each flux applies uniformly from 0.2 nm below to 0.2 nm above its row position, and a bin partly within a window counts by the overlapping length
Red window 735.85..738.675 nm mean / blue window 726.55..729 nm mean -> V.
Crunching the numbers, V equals 1.13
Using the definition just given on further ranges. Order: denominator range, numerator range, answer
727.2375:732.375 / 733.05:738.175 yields 1.07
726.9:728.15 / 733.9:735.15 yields 1.12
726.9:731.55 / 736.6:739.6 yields 1.10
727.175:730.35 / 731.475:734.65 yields 1.07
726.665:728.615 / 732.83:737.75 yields 1.10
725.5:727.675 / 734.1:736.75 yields 1.11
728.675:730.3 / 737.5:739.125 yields 1.10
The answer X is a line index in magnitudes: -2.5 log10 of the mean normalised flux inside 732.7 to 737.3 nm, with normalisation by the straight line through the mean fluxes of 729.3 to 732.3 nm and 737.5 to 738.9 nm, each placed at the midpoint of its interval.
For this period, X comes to 0.02 mag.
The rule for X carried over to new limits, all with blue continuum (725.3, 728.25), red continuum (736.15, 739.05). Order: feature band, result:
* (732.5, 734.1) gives 0.02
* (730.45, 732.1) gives -0.02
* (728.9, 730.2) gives 0.01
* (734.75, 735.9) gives 0.04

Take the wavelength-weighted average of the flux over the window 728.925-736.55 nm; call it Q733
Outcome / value 23.1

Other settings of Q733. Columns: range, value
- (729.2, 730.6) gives 22.2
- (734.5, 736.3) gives 23.5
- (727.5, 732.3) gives 22.5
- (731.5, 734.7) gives 23.3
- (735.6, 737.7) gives 24.3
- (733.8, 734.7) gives 24.2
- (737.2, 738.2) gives 25.2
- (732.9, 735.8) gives 23.3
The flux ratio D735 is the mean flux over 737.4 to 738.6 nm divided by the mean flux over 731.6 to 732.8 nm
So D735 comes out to 1.07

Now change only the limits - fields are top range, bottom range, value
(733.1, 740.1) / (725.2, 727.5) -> 1.12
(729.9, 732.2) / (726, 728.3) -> 1.07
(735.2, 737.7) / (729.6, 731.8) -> 1.06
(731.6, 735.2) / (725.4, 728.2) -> 1.09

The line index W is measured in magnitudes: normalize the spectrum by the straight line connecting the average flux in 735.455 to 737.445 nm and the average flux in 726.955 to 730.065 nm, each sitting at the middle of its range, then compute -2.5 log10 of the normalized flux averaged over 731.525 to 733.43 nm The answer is 0.01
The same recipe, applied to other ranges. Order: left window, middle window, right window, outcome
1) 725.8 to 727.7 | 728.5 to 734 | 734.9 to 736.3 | -0.02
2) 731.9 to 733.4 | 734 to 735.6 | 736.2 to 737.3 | 0.00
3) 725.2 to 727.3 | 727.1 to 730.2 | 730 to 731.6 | 0.02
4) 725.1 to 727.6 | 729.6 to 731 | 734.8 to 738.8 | 0.00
